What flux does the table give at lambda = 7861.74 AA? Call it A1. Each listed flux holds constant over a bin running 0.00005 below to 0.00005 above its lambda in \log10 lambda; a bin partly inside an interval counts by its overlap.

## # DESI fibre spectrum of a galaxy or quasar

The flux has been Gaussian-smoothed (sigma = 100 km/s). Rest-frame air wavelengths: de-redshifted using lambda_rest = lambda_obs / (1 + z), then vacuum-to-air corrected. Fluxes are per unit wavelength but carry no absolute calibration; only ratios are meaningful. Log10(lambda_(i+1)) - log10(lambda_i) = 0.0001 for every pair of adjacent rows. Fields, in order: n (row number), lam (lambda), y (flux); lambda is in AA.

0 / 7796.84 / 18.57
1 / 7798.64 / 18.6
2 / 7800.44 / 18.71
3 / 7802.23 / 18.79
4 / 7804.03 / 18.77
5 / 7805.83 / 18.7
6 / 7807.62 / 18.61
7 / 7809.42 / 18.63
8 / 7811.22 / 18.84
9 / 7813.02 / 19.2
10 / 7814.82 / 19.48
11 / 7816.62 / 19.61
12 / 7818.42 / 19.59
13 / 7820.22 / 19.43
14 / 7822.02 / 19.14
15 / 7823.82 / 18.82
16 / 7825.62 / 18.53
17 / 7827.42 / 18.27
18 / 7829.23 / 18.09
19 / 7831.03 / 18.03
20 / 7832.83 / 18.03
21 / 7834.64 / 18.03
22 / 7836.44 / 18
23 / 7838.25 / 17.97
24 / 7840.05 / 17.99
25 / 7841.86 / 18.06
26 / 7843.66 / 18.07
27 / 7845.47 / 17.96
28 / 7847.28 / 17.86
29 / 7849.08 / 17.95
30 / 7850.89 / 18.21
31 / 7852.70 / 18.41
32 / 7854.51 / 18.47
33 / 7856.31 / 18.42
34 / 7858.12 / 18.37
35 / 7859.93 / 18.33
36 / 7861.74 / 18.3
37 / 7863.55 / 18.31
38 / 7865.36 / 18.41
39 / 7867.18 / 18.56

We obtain 18.3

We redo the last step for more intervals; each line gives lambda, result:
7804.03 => 18.77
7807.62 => 18.61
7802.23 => 18.79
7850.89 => 18.21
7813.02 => 19.2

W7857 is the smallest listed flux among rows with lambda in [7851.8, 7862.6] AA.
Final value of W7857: 18.3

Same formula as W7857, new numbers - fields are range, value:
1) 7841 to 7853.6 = 17.86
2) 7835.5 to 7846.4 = 17.96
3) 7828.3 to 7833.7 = 18.03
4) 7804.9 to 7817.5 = 18.61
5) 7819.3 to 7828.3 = 18.27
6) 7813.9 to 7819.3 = 19.48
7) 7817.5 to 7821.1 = 19.43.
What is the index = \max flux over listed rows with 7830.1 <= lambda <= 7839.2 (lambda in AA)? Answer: 18.03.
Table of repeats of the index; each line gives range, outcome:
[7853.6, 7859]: 18.47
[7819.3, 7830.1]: 19.43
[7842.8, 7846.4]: 18.07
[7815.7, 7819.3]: 19.61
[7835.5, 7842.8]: 18.06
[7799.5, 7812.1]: 18.84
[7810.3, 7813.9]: 19.2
